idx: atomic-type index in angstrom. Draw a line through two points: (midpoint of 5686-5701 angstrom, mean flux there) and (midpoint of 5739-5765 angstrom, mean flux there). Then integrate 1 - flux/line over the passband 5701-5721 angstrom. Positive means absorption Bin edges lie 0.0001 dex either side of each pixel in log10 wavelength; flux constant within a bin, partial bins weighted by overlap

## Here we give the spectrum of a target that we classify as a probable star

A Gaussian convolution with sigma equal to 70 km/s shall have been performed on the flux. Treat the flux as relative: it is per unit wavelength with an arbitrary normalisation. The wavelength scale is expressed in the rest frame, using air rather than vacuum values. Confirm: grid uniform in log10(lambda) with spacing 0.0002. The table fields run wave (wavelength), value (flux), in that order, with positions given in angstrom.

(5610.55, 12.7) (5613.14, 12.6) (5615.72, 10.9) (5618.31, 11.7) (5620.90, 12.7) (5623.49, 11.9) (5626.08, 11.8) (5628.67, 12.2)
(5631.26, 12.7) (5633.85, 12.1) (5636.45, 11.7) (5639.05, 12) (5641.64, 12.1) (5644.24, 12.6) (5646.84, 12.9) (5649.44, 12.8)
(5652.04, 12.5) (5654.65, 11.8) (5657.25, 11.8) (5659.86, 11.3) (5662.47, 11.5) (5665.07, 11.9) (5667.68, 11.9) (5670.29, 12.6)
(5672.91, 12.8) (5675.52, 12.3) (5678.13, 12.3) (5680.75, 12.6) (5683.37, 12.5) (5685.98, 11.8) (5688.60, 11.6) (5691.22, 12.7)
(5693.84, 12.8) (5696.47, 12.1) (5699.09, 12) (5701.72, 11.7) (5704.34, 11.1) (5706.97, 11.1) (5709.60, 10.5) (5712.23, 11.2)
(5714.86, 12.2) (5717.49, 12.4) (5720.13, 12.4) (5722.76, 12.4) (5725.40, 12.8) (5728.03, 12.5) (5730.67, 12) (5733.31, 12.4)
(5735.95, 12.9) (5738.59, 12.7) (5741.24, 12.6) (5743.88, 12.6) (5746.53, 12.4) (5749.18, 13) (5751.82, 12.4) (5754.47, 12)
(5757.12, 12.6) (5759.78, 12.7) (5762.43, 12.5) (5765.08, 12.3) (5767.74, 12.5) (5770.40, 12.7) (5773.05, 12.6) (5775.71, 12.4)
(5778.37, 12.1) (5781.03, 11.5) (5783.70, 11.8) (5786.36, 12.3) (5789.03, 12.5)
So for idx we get 1.2 angstrom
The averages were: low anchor 12.2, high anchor 12.5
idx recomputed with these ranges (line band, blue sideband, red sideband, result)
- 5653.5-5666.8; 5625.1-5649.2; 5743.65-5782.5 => 0.7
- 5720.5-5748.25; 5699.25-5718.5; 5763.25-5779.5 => -1.6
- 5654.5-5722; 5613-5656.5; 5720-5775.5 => 2.0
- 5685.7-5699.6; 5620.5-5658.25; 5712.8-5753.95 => 0.2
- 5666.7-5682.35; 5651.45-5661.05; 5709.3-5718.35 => -0.9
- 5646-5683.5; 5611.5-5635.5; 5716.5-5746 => 0.1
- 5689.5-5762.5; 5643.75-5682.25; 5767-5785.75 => 0.0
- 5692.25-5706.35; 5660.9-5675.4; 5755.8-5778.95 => 0.4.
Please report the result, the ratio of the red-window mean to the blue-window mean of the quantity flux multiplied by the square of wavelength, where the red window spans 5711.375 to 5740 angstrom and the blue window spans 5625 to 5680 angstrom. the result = 1.0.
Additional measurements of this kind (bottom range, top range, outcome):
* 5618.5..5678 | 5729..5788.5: 1.06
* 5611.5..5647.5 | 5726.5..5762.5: 1.08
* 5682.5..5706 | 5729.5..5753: 1.06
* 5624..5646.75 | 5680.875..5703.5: 1.02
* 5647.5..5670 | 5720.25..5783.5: 1.07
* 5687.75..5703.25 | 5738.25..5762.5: 1.05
